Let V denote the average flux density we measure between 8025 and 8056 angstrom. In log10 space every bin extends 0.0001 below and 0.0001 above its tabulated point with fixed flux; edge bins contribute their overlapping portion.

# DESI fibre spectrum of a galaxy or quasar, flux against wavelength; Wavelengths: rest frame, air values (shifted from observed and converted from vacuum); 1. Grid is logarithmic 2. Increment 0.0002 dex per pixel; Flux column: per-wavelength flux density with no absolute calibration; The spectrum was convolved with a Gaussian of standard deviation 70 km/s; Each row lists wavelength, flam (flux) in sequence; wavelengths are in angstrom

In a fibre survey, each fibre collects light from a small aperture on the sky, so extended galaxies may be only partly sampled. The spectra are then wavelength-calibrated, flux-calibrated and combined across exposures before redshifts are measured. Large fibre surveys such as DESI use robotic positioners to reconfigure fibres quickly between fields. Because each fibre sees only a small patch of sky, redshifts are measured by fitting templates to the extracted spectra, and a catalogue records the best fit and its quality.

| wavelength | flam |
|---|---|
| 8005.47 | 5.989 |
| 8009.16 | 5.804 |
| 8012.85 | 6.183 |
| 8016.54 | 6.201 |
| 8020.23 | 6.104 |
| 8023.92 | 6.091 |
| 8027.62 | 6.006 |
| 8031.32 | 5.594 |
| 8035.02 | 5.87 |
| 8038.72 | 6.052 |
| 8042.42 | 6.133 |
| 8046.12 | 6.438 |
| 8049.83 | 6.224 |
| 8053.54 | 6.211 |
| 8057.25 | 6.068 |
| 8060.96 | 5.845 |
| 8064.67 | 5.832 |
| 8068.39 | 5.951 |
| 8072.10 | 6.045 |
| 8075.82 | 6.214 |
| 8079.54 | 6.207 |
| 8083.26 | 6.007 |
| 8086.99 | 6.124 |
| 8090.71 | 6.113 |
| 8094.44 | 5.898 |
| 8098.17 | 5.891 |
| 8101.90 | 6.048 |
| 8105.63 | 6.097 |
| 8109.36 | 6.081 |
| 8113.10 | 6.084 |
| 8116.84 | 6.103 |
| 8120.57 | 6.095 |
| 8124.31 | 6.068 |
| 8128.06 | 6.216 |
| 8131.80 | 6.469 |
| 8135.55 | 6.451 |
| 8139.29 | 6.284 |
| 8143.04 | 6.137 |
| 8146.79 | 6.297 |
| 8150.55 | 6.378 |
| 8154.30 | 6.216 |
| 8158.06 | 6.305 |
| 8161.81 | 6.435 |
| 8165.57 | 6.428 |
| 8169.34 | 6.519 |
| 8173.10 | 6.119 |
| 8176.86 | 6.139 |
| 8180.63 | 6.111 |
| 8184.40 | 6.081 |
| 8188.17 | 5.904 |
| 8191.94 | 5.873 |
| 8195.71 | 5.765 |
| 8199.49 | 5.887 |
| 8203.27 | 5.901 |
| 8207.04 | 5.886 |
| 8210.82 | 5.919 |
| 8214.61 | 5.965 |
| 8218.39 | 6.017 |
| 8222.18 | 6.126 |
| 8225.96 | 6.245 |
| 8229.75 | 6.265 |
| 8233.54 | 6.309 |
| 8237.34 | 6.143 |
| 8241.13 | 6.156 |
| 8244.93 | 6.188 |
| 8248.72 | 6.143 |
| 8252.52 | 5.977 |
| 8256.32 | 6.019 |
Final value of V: 6.07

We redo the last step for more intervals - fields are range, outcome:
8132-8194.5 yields 6.23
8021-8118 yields 6.05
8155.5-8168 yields 6.38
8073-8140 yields 6.13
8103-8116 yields 6.09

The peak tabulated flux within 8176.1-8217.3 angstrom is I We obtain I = 6.139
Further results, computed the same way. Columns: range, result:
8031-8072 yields 6.438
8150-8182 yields 6.519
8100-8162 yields 6.469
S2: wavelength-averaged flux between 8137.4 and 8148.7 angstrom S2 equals 6.24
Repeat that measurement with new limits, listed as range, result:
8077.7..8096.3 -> 6.07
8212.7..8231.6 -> 6.12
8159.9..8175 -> 6.38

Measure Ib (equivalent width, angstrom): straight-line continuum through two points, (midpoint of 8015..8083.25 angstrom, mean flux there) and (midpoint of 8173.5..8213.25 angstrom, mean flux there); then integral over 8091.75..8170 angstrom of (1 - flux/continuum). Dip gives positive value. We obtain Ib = -2.75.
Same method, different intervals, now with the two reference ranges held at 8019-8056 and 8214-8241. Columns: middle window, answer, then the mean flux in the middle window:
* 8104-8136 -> -0.3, 6.17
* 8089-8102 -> 0.3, 5.98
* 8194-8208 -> 0.7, 5.86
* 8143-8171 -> -1.0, 6.35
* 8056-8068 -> 0.3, 5.91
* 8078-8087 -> 0.0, 6.1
